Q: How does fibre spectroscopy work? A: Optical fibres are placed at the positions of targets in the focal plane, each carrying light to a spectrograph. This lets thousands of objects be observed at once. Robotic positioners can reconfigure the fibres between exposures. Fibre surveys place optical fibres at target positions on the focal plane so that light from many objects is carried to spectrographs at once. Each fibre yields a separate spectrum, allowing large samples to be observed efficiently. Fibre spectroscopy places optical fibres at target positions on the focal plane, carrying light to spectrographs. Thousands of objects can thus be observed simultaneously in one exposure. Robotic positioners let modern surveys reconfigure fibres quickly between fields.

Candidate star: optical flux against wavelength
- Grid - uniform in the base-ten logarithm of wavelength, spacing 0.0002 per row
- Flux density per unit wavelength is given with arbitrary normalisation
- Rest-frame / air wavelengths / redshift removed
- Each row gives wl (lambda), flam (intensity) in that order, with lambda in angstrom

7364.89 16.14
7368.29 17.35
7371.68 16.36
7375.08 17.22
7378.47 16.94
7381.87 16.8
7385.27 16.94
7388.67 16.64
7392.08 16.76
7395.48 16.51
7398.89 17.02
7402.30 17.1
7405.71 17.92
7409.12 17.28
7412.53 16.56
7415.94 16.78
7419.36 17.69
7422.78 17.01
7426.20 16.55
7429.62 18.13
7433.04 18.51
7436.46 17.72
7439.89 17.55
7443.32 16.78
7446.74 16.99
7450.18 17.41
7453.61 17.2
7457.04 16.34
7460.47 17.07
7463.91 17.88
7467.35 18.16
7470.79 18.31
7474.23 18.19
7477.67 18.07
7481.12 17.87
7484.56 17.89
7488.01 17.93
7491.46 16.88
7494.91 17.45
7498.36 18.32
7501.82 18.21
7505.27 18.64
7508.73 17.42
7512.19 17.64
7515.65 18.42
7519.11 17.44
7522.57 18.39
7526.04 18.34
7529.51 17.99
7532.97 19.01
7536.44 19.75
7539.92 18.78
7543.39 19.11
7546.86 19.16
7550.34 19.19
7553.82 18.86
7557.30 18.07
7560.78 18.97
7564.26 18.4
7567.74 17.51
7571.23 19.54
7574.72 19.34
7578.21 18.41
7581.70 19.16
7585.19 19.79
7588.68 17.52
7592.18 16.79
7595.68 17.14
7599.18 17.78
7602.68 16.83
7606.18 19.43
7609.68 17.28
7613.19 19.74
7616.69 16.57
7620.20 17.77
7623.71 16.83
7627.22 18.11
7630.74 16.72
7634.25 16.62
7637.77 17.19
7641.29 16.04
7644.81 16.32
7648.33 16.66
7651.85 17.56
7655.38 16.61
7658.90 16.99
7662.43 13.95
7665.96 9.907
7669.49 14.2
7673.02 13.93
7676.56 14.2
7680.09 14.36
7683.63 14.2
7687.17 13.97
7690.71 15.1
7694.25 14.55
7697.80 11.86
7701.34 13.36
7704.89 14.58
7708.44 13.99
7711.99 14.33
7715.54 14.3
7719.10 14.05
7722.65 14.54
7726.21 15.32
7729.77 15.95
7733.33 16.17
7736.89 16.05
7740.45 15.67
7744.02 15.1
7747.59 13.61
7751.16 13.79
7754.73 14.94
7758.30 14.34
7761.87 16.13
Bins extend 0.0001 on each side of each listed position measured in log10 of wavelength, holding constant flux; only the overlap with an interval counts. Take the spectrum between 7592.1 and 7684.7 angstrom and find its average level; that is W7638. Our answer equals 16.3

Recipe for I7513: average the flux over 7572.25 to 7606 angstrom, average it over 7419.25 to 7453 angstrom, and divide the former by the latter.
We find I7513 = 1.0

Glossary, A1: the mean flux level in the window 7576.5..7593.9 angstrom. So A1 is 18.3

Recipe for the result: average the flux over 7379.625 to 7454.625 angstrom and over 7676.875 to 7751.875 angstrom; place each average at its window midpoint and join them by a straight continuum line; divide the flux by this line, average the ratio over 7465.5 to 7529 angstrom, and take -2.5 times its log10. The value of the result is -0.10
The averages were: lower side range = 17.2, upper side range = 14.5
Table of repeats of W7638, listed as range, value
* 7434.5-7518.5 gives 17.7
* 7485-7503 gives 17.7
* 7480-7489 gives 17.9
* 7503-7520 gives 17.9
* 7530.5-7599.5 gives 18.6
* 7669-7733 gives 14.3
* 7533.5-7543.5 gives 19.2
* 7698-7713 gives 13.8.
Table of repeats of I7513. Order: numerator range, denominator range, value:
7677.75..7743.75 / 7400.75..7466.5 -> 0.84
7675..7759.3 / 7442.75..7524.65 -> 0.82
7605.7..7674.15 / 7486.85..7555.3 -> 0.89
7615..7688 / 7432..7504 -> 0.89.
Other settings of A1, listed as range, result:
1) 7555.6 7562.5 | 18.5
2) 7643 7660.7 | 16.8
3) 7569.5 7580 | 19.1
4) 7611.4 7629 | 17.8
